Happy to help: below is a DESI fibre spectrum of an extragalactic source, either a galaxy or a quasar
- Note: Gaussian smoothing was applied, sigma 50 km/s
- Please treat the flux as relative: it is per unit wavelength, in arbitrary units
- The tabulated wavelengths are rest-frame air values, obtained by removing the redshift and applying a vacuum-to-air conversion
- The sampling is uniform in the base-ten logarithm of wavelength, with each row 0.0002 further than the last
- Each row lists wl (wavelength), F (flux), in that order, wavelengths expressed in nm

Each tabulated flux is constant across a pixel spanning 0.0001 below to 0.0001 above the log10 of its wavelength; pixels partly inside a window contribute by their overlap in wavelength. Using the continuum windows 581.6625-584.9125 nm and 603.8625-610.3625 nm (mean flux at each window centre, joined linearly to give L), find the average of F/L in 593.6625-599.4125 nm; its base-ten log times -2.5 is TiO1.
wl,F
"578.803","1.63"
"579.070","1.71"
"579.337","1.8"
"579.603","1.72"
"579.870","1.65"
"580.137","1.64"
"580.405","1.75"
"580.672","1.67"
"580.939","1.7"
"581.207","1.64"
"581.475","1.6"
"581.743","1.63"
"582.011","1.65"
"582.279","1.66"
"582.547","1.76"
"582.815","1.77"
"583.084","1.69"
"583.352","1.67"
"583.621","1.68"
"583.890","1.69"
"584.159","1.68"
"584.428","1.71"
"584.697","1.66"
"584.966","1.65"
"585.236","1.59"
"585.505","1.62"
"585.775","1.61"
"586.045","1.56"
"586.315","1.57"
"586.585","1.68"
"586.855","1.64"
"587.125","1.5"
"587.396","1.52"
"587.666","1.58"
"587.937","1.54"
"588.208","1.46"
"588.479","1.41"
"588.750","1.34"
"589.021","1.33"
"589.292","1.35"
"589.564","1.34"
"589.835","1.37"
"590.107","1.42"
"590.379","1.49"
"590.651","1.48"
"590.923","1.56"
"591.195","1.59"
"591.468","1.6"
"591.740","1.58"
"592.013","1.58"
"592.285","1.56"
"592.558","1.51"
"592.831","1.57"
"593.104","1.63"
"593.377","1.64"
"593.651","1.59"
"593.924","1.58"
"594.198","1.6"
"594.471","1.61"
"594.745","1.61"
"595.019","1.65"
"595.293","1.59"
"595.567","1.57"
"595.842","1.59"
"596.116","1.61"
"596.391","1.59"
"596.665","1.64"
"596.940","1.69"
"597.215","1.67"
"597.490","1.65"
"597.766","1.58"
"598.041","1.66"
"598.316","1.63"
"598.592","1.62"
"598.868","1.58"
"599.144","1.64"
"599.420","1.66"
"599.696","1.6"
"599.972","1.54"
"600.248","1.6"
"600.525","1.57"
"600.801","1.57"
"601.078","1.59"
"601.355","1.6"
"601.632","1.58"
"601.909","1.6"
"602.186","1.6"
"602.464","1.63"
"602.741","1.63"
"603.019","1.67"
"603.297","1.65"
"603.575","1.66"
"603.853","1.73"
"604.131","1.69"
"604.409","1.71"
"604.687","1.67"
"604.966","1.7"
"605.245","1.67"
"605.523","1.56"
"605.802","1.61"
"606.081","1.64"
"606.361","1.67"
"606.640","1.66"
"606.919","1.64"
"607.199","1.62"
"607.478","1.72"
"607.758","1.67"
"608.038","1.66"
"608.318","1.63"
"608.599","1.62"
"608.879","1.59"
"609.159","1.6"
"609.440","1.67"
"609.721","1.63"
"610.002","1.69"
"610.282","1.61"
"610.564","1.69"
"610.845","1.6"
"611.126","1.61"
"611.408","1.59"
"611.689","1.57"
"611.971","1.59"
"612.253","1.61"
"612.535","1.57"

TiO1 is 0.03 mag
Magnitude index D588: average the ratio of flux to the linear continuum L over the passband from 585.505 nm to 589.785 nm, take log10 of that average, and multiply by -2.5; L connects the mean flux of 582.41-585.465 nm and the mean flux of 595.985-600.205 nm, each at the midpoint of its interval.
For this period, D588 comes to 0.12 mag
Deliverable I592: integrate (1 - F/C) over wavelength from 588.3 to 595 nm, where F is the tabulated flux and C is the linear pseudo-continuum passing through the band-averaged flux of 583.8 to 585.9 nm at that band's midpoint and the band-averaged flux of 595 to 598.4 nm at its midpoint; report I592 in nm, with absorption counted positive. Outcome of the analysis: 0.49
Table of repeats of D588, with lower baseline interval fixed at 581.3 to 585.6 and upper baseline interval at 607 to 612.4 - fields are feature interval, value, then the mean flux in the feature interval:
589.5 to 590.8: 0.165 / 1.43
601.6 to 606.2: -0.007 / 1.65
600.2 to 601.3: 0.041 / 1.58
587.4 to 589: 0.140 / 1.46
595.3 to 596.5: 0.041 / 1.59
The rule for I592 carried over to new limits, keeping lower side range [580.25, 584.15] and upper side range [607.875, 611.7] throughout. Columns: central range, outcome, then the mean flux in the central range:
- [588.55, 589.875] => 0.26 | 1.35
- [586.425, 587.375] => 0.04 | 1.6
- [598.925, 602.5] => 0.11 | 1.6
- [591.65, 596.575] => 0.20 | 1.59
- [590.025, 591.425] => 0.12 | 1.52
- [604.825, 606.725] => -0.01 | 1.64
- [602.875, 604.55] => -0.05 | 1.68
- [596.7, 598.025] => 0.00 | 1.65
